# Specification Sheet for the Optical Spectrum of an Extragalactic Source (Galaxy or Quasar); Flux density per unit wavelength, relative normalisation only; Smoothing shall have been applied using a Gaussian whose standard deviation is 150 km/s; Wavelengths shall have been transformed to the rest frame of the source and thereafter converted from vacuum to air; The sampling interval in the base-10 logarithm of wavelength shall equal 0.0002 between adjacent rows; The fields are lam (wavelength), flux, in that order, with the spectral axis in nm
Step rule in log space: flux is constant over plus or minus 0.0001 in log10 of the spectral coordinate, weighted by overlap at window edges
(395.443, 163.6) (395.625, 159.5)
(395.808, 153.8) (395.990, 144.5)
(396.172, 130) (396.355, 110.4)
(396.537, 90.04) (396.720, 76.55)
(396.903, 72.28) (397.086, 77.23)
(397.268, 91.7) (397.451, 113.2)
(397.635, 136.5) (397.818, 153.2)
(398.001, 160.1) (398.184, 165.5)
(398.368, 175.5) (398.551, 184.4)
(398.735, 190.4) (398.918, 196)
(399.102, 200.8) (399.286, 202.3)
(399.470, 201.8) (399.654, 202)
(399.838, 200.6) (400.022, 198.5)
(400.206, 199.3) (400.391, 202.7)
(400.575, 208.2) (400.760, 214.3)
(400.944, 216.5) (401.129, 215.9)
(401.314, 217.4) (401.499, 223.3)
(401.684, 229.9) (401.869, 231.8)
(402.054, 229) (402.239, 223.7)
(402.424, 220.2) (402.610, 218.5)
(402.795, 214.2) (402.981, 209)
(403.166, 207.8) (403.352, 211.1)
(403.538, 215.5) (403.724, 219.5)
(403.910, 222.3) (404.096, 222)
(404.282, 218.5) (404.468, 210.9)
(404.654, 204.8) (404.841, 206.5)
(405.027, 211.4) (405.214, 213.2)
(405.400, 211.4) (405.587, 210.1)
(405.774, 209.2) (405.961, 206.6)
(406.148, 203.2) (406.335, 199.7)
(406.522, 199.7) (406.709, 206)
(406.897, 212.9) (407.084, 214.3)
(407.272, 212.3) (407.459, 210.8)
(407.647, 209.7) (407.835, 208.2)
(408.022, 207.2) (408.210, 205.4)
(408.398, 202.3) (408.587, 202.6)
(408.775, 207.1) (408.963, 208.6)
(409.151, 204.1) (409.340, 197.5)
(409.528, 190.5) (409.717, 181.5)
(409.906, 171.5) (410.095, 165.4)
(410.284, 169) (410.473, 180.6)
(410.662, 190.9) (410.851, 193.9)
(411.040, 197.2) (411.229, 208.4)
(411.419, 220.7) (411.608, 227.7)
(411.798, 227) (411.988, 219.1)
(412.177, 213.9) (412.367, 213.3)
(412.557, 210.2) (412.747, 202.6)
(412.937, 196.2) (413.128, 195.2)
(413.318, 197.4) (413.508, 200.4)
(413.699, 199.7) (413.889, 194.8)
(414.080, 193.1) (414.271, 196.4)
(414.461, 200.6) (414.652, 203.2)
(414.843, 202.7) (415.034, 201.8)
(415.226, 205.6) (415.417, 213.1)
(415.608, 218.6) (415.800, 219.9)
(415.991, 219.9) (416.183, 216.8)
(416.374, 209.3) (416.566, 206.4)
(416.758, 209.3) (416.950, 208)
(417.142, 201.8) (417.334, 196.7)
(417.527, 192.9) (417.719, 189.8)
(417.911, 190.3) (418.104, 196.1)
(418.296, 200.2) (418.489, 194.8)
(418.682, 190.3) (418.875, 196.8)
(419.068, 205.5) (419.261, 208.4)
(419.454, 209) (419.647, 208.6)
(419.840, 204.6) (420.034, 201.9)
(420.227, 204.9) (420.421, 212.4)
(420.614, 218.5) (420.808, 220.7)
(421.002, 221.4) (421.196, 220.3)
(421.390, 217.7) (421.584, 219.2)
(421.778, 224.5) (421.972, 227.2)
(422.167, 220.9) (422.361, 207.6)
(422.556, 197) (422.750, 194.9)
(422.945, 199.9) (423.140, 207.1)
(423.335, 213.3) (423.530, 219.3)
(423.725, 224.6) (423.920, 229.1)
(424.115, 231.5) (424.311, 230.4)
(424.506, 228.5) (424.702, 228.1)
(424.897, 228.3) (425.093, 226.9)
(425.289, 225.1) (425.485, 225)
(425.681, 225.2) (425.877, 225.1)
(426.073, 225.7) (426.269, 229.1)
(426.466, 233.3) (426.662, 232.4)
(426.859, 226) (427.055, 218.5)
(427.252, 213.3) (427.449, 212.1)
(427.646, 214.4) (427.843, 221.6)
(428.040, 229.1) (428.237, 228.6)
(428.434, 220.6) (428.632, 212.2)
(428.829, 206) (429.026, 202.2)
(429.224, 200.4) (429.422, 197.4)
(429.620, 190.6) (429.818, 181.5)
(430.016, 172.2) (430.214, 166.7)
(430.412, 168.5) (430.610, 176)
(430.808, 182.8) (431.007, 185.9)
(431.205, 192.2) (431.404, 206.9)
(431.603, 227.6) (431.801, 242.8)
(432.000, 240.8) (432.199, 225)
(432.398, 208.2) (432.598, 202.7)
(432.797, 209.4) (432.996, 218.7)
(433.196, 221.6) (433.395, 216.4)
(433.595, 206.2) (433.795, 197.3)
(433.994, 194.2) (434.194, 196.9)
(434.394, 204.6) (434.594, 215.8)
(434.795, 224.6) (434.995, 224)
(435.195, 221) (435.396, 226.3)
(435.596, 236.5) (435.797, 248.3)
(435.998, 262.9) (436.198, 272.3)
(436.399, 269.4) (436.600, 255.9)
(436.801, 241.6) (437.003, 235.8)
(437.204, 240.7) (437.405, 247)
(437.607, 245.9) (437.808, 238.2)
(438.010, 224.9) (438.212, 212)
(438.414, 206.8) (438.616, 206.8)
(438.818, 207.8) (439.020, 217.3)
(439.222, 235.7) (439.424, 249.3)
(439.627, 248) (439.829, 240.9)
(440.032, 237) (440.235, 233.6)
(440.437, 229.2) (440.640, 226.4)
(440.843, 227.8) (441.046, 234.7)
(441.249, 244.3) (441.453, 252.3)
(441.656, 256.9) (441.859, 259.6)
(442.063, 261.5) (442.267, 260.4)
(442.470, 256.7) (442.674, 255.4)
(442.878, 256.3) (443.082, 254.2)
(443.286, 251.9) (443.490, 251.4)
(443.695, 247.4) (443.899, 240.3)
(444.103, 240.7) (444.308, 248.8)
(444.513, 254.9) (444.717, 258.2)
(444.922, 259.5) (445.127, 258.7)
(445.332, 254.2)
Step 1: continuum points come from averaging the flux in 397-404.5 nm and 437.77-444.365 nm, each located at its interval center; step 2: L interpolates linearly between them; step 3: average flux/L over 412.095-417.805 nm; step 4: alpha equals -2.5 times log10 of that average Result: 0.039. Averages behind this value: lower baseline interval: 196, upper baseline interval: 240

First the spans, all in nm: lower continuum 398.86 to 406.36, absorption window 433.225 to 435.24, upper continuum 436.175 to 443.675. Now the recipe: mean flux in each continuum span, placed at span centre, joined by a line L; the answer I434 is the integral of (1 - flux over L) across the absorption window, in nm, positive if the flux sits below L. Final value 0.23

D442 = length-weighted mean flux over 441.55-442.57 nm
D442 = 259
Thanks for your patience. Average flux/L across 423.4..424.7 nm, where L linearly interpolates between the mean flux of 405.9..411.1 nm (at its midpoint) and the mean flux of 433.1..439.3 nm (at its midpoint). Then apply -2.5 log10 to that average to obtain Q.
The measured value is -0.06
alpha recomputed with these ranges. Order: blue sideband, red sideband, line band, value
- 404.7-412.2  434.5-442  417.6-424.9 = 0.03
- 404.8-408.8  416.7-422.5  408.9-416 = 0.03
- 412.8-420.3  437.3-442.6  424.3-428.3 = -0.04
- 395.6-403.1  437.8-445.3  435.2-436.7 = -0.08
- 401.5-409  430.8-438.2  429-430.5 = 0.21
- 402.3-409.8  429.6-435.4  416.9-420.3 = 0.04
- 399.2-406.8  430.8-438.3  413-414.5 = 0.10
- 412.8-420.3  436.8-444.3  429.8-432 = 0.16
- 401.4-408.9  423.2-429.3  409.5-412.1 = 0.10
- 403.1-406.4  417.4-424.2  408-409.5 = 0.04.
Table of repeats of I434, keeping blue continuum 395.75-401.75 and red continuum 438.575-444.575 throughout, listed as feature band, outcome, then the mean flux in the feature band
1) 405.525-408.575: -0.41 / 207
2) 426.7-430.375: 0.24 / 206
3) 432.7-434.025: 0.11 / 210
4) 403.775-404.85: -0.22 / 215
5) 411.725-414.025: -0.15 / 205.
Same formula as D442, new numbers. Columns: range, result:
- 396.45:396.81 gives 83.2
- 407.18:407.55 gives 212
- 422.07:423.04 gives 204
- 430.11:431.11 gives 176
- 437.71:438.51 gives 220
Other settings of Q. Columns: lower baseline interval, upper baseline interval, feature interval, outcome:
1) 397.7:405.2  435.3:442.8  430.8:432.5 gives 0.10 mag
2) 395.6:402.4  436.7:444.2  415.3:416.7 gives -0.07 mag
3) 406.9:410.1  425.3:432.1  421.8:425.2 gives -0.06 mag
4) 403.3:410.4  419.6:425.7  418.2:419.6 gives 0.07 mag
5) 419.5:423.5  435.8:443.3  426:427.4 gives -0.02 mag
